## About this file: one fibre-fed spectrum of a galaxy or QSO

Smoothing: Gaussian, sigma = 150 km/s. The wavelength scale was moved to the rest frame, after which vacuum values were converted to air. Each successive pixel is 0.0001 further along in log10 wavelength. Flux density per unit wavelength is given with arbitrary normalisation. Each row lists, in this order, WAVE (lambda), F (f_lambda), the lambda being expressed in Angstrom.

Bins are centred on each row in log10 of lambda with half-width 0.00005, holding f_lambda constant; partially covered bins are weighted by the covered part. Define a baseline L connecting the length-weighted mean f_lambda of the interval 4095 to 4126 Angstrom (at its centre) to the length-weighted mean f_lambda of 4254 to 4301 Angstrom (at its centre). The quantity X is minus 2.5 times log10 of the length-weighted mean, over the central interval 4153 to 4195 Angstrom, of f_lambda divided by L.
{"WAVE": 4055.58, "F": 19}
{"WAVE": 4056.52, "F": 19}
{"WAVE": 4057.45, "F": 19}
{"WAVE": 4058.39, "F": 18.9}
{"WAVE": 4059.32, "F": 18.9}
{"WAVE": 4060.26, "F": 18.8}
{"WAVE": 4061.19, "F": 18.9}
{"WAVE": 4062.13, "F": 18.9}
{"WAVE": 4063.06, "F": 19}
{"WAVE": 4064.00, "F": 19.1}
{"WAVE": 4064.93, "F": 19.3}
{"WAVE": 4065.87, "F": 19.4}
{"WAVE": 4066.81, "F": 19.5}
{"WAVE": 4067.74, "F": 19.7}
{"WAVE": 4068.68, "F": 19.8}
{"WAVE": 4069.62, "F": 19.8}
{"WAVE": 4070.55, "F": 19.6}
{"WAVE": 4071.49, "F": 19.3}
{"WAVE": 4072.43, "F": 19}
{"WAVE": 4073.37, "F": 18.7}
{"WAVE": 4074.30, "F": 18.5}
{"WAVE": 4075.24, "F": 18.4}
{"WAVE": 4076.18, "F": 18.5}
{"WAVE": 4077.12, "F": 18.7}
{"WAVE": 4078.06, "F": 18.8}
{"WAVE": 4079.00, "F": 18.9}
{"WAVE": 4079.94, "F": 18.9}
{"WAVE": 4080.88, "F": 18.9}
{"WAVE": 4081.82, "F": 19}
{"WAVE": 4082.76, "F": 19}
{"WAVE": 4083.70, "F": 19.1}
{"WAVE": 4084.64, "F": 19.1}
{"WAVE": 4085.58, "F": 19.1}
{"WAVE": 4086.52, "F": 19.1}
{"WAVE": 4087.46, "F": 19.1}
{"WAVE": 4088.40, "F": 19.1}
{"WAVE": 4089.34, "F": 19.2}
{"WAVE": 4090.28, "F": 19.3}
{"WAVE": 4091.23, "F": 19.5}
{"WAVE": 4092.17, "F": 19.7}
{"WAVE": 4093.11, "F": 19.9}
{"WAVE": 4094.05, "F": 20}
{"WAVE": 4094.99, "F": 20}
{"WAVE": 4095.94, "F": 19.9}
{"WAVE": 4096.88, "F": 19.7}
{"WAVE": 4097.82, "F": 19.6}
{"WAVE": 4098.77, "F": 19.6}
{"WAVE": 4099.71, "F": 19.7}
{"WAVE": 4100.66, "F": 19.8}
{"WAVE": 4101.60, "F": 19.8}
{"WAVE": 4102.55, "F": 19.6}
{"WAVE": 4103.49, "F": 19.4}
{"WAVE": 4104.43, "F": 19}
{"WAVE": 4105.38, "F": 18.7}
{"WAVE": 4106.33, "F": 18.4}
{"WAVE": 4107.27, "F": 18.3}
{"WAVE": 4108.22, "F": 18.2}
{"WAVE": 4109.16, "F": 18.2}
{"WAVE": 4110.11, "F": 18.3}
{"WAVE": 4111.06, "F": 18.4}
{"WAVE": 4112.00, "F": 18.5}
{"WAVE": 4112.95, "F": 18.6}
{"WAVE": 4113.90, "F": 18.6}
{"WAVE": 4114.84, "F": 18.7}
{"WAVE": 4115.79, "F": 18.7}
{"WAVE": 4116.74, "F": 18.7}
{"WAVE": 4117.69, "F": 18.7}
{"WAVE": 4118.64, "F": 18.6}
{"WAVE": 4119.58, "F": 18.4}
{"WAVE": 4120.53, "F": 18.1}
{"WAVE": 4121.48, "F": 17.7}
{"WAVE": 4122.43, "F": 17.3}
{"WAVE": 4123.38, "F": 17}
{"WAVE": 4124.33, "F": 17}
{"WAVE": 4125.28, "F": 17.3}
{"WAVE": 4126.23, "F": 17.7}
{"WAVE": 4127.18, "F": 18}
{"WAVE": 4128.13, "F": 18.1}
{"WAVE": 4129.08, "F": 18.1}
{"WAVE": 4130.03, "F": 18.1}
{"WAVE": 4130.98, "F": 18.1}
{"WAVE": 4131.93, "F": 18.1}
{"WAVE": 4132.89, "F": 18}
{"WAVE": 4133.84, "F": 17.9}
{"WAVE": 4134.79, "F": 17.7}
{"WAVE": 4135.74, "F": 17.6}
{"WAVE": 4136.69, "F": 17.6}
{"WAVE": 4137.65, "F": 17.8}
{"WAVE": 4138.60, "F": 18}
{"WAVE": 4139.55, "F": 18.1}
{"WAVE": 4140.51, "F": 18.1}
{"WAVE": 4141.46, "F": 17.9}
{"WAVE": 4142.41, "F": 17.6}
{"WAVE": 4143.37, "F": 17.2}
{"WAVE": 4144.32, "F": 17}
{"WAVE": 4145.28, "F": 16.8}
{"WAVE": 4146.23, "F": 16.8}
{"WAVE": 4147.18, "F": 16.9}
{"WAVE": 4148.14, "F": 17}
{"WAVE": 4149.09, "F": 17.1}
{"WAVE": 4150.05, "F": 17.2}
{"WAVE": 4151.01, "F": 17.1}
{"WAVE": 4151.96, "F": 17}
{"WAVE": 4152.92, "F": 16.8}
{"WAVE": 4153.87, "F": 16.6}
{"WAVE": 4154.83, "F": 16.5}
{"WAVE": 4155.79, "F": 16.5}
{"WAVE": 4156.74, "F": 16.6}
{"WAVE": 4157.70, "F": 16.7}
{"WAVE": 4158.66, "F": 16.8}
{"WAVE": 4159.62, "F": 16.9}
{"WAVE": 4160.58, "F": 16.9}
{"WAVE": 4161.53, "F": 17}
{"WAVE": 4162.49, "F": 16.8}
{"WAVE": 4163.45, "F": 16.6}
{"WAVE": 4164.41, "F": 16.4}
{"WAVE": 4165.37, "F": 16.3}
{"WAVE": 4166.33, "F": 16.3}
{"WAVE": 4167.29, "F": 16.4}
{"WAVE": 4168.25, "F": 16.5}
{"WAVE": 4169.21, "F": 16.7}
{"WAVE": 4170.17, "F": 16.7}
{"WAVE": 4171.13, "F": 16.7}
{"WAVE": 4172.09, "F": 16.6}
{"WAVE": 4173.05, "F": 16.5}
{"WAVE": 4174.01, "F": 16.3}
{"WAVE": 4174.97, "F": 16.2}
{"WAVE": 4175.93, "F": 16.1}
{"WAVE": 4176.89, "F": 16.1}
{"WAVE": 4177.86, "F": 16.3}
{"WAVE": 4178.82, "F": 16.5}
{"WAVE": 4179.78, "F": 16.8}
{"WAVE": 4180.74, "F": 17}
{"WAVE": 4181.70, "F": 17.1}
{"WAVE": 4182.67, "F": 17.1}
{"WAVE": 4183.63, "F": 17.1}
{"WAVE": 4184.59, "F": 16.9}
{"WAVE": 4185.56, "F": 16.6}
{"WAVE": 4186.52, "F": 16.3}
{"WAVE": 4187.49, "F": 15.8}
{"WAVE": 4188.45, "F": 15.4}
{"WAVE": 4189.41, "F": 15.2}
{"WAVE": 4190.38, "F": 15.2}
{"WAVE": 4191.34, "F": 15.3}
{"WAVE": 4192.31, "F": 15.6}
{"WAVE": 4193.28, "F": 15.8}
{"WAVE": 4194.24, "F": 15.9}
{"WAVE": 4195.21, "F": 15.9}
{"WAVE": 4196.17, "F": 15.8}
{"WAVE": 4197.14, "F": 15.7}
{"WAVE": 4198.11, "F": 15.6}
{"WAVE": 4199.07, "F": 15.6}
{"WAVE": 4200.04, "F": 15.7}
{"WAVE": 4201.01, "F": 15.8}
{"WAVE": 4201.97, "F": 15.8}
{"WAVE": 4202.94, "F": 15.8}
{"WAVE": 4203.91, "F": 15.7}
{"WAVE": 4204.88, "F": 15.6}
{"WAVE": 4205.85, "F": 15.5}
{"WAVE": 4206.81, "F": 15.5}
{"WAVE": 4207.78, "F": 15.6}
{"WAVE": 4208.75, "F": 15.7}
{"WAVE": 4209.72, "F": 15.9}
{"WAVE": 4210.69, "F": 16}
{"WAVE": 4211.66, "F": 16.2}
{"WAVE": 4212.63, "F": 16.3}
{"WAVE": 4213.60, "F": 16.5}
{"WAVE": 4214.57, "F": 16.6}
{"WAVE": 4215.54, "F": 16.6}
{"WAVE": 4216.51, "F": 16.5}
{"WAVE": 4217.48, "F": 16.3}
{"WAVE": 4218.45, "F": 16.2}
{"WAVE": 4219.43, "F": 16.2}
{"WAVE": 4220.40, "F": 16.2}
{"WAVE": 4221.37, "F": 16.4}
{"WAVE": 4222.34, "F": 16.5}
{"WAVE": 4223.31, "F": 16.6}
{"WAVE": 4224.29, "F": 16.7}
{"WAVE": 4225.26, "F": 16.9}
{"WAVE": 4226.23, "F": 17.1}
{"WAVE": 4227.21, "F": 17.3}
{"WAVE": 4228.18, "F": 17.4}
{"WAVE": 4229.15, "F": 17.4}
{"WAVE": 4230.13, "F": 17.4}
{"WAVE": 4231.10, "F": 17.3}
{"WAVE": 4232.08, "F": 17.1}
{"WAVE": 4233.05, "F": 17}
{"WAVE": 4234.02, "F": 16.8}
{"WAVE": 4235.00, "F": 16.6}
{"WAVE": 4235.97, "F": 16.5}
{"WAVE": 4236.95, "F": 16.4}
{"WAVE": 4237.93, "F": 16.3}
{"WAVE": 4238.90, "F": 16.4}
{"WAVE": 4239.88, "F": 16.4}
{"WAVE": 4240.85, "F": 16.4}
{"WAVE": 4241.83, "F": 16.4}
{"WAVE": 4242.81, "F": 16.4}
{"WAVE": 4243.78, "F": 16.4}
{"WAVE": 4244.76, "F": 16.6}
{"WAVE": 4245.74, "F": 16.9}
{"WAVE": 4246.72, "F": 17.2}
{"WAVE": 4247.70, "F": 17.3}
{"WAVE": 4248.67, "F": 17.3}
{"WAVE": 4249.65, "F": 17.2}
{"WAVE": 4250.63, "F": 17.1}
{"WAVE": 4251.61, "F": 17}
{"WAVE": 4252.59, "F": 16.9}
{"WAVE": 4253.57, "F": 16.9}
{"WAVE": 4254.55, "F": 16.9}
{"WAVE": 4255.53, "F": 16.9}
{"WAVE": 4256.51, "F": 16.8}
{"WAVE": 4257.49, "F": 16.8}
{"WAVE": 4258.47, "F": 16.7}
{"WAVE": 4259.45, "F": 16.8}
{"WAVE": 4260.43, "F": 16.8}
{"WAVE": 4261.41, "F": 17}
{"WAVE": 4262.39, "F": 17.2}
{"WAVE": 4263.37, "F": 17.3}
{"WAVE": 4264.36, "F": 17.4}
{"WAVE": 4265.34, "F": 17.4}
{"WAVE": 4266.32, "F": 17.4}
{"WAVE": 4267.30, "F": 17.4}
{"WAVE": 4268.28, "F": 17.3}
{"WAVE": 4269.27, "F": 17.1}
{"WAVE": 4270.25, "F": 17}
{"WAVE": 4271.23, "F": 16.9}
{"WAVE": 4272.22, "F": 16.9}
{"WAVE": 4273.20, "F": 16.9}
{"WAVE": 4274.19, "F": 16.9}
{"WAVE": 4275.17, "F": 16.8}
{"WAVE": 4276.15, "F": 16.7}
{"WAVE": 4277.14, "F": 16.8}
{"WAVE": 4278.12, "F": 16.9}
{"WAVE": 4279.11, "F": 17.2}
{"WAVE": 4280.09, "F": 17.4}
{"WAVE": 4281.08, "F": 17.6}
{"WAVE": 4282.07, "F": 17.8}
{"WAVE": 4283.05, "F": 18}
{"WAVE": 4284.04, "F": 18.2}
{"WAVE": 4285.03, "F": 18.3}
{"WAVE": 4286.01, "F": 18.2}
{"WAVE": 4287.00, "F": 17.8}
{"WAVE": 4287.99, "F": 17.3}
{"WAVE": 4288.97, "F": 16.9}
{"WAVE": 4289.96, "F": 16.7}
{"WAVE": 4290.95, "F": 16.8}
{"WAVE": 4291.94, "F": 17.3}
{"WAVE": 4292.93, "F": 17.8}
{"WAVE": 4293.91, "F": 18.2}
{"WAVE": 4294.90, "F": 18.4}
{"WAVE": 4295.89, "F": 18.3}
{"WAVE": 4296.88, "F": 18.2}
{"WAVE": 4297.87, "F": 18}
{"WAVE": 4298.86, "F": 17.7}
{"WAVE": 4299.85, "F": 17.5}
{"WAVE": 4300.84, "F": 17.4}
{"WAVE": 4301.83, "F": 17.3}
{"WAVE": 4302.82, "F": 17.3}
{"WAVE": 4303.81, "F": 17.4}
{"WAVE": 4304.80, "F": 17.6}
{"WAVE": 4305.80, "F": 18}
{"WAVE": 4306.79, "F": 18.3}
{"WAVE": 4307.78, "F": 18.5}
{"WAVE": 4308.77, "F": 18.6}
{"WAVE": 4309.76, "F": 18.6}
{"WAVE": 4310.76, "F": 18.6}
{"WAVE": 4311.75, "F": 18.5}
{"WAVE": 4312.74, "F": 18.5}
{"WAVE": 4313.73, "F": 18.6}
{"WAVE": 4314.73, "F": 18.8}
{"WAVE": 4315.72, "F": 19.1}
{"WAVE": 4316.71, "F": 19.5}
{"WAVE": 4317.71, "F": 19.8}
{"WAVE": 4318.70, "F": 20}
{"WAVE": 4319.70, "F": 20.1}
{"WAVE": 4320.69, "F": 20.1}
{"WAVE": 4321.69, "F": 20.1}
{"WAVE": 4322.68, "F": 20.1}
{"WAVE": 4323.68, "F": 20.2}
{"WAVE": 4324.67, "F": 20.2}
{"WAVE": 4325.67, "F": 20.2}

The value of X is 0.11 mag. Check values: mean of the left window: 18.6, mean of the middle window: 16.4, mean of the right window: 17.3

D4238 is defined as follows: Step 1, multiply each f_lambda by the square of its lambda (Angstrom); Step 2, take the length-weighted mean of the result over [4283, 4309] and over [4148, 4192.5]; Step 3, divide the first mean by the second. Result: 1.14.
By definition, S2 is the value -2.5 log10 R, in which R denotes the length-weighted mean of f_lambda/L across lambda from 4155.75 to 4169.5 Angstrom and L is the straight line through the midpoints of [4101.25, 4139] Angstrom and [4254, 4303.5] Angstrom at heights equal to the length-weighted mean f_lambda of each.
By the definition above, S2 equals 0.09 mag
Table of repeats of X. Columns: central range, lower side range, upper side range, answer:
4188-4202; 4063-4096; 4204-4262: 0.108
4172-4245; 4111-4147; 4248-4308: 0.083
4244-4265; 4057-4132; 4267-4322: 0.069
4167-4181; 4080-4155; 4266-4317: 0.103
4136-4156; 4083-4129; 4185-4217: 0.021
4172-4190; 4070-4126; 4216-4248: 0.072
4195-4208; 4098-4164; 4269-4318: 0.138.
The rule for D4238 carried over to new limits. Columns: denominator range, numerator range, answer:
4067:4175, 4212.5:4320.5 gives 1.03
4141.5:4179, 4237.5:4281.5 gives 1.06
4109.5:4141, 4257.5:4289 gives 1.03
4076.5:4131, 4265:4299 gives 1.01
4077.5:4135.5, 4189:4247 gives 0.92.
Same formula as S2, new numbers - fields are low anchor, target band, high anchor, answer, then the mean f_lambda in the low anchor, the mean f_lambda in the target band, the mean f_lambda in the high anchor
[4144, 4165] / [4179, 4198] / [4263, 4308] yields 0.06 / 16.8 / 16.1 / 17.5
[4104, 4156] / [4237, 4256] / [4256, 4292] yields 0.03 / 17.8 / 16.8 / 17.2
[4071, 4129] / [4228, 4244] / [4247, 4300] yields 0.06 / 18.8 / 16.7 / 17.3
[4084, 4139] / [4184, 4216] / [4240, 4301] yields 0.13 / 18.6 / 15.9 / 17.2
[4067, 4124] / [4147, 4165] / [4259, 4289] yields 0.10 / 19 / 16.8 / 17.3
